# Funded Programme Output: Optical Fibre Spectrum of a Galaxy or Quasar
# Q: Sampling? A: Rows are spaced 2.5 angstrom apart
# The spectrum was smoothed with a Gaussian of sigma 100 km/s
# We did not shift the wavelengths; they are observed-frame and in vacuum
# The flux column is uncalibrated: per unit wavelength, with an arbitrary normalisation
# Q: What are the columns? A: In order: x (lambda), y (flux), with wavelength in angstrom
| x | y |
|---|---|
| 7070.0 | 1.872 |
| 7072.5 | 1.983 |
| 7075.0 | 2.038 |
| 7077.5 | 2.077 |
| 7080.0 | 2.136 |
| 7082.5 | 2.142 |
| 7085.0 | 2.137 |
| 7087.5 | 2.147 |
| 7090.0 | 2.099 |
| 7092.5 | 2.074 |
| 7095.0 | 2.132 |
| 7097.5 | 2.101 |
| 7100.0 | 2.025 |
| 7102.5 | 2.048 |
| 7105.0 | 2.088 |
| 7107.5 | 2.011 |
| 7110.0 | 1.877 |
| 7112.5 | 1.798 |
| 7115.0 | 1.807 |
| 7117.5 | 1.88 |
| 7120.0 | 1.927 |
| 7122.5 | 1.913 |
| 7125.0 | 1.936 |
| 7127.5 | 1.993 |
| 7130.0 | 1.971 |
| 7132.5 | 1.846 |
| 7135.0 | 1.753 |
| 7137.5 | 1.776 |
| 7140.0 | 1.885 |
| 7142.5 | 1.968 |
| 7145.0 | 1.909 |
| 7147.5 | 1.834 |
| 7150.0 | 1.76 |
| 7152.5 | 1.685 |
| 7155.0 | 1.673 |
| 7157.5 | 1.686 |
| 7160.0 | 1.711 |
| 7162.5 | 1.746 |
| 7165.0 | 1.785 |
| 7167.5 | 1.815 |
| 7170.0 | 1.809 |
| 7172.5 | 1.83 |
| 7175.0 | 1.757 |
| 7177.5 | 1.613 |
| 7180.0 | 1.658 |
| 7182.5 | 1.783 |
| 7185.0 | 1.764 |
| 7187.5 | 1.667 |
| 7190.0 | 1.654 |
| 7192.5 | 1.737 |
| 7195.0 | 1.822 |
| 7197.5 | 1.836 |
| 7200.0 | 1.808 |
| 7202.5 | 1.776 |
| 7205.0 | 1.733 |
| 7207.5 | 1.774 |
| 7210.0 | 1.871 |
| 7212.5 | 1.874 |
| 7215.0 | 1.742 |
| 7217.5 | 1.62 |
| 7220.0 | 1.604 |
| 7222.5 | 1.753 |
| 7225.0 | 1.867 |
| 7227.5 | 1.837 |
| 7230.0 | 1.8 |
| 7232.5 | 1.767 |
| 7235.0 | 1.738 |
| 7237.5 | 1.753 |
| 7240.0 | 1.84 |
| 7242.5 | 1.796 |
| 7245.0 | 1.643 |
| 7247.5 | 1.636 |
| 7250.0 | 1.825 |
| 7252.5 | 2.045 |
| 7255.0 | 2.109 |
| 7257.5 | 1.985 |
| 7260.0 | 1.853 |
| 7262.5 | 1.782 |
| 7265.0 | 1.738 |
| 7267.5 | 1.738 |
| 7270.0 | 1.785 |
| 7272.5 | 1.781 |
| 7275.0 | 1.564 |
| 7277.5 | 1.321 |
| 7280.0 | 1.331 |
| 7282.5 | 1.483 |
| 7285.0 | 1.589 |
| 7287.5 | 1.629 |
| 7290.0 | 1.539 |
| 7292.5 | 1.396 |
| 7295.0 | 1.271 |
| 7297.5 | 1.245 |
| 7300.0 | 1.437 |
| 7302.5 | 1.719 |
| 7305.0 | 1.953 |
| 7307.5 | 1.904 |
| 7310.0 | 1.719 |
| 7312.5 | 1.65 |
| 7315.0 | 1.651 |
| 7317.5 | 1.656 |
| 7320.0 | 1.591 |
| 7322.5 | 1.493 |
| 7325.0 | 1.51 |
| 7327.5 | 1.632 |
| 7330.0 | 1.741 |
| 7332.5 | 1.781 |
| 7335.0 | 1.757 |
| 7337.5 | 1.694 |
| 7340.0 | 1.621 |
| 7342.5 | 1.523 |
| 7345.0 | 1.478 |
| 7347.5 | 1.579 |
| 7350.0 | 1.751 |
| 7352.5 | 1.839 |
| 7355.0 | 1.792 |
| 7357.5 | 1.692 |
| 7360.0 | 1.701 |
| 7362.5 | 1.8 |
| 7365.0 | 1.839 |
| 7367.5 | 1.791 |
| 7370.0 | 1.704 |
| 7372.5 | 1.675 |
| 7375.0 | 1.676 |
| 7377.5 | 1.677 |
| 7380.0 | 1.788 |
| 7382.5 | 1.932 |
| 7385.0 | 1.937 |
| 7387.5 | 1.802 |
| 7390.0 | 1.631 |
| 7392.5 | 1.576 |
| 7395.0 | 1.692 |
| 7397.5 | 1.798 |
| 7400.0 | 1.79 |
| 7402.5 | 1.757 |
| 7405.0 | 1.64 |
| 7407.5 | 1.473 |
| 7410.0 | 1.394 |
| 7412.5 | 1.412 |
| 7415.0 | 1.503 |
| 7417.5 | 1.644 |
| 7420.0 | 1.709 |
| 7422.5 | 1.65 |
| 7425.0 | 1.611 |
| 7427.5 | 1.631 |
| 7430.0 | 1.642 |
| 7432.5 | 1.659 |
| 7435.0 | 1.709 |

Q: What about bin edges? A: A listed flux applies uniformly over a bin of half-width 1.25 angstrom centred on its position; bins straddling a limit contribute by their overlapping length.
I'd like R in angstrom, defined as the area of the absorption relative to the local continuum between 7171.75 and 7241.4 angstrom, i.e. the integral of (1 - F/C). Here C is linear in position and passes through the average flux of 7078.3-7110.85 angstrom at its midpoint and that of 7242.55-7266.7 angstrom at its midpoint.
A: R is 5.6 angstrom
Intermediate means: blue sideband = 2.08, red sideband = 1.84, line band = 1.76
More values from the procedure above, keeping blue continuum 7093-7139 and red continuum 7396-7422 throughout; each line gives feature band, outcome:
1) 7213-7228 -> 0.7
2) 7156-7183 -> 2.0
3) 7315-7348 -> 1.5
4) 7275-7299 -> 4.4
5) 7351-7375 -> -1.3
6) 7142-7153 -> 0.4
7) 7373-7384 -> -0.8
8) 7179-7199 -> 1.3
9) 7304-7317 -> -0.3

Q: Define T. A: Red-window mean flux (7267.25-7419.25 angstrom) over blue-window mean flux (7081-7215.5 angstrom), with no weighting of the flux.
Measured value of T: 0.88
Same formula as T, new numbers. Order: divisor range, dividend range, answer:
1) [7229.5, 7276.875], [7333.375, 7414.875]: 0.94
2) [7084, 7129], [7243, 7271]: 0.92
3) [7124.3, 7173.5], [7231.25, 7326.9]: 0.92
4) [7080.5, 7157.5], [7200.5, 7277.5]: 0.92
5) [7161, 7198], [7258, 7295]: 0.92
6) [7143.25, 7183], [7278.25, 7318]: 0.89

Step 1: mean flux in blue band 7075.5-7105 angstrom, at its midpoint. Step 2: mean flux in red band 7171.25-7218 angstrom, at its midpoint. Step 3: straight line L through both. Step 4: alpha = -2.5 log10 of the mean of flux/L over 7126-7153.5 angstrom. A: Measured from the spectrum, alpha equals 0.047 mag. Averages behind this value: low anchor 2.1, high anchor 1.76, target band 1.86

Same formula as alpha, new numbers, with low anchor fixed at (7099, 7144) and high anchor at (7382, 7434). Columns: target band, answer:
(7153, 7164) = 0.11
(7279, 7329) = 0.12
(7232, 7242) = 0.02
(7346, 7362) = -0.01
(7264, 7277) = 0.05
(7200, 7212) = 0.03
